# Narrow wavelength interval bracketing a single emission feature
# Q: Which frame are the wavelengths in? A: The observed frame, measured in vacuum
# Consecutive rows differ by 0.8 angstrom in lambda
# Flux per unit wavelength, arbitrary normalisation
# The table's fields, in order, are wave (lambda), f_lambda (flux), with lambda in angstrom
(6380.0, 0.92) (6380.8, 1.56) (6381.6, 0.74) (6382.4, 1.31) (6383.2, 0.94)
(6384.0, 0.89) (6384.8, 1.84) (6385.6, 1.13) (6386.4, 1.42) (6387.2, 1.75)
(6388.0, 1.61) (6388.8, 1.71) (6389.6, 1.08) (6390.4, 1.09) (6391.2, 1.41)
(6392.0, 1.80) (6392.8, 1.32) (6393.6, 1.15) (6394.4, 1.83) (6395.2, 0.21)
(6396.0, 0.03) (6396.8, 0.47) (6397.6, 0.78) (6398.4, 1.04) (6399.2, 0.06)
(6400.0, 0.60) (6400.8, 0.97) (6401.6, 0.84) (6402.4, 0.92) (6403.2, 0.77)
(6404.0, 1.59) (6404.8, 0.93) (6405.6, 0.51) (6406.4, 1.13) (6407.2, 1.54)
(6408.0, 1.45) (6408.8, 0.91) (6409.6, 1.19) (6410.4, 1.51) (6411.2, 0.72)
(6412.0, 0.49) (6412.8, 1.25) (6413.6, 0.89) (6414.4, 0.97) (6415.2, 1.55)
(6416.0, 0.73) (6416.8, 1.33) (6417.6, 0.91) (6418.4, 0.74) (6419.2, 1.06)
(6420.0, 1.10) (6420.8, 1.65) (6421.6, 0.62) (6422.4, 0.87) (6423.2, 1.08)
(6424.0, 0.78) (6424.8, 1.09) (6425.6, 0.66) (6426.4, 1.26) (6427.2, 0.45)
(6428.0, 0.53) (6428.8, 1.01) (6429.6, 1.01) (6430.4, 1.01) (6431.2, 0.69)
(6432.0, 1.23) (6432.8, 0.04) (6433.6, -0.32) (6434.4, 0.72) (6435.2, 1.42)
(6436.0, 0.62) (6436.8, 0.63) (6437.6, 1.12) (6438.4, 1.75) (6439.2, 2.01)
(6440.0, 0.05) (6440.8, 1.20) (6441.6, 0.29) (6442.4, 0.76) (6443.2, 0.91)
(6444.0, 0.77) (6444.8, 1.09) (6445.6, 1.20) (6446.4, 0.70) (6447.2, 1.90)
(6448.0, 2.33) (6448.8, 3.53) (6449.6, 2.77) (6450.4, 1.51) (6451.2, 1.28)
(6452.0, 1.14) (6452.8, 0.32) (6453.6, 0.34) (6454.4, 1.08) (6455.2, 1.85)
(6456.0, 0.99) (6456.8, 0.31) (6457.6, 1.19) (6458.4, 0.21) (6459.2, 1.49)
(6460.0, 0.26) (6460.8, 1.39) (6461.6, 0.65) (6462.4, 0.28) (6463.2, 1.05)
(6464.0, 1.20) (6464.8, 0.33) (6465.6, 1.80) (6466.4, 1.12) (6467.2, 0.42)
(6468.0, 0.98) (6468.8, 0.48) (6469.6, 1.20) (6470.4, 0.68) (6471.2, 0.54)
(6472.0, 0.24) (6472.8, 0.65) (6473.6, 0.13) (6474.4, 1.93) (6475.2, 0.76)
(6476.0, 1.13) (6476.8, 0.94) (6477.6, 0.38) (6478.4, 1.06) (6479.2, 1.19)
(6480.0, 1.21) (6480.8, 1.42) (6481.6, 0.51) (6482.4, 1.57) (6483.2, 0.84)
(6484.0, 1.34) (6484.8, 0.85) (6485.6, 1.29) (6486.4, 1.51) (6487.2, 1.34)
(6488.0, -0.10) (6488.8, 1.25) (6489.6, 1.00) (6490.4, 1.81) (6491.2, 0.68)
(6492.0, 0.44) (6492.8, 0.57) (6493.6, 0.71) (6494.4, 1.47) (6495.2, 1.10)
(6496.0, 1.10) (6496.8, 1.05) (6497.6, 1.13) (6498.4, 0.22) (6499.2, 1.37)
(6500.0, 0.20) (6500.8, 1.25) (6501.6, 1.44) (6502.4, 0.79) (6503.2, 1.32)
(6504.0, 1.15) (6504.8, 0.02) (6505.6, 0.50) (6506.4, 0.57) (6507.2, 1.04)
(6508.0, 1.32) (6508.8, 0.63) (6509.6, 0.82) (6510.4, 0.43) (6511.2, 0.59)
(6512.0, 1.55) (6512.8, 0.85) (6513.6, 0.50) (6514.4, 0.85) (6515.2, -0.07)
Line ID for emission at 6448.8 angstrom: [O III] 5007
